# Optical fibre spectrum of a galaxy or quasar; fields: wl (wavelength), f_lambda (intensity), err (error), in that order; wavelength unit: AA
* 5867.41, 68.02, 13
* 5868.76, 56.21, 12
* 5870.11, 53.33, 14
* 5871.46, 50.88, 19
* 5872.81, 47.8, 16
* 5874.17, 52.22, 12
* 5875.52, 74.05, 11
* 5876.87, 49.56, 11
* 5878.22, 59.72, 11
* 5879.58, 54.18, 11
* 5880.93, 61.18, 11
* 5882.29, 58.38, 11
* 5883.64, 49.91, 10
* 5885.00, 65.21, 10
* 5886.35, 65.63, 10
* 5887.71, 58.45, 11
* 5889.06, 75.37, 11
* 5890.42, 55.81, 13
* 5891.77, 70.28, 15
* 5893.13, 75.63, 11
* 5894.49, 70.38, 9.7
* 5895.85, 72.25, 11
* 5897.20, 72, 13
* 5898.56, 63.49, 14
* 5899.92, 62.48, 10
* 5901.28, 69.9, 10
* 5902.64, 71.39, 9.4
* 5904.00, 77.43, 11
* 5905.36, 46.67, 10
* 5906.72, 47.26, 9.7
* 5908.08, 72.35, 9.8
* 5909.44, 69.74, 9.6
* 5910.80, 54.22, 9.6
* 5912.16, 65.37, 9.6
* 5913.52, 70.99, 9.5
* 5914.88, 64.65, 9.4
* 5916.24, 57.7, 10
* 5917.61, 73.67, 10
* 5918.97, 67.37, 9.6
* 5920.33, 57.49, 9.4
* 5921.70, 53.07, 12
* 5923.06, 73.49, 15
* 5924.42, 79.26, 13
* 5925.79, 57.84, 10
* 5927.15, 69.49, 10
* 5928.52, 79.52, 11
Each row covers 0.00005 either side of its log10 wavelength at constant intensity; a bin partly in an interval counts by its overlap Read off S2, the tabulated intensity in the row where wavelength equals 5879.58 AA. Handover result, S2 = 54.18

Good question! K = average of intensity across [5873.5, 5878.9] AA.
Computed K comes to 59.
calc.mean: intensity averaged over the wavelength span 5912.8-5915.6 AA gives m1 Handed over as 67.8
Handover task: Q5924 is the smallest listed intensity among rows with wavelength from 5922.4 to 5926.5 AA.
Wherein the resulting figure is 57.84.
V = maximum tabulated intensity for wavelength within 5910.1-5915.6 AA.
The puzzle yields 70.99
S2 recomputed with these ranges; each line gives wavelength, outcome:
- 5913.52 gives 70.99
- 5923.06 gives 73.49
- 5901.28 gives 69.9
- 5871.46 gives 50.88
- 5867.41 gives 68.02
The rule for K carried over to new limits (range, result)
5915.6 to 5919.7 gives 66.2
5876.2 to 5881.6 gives 56.2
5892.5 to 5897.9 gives 72.5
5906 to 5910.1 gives 62.9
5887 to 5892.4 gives 65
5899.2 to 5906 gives 65.6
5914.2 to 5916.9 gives 61.3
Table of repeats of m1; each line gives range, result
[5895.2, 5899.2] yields 69.4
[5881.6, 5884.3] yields 54.2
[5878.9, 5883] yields 57.8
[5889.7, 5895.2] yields 68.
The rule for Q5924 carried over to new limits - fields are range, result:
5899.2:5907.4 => 46.67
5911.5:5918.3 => 57.7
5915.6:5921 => 57.49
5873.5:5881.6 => 49.56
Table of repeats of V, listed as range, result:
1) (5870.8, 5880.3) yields 74.05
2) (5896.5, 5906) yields 77.43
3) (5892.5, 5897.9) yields 75.63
